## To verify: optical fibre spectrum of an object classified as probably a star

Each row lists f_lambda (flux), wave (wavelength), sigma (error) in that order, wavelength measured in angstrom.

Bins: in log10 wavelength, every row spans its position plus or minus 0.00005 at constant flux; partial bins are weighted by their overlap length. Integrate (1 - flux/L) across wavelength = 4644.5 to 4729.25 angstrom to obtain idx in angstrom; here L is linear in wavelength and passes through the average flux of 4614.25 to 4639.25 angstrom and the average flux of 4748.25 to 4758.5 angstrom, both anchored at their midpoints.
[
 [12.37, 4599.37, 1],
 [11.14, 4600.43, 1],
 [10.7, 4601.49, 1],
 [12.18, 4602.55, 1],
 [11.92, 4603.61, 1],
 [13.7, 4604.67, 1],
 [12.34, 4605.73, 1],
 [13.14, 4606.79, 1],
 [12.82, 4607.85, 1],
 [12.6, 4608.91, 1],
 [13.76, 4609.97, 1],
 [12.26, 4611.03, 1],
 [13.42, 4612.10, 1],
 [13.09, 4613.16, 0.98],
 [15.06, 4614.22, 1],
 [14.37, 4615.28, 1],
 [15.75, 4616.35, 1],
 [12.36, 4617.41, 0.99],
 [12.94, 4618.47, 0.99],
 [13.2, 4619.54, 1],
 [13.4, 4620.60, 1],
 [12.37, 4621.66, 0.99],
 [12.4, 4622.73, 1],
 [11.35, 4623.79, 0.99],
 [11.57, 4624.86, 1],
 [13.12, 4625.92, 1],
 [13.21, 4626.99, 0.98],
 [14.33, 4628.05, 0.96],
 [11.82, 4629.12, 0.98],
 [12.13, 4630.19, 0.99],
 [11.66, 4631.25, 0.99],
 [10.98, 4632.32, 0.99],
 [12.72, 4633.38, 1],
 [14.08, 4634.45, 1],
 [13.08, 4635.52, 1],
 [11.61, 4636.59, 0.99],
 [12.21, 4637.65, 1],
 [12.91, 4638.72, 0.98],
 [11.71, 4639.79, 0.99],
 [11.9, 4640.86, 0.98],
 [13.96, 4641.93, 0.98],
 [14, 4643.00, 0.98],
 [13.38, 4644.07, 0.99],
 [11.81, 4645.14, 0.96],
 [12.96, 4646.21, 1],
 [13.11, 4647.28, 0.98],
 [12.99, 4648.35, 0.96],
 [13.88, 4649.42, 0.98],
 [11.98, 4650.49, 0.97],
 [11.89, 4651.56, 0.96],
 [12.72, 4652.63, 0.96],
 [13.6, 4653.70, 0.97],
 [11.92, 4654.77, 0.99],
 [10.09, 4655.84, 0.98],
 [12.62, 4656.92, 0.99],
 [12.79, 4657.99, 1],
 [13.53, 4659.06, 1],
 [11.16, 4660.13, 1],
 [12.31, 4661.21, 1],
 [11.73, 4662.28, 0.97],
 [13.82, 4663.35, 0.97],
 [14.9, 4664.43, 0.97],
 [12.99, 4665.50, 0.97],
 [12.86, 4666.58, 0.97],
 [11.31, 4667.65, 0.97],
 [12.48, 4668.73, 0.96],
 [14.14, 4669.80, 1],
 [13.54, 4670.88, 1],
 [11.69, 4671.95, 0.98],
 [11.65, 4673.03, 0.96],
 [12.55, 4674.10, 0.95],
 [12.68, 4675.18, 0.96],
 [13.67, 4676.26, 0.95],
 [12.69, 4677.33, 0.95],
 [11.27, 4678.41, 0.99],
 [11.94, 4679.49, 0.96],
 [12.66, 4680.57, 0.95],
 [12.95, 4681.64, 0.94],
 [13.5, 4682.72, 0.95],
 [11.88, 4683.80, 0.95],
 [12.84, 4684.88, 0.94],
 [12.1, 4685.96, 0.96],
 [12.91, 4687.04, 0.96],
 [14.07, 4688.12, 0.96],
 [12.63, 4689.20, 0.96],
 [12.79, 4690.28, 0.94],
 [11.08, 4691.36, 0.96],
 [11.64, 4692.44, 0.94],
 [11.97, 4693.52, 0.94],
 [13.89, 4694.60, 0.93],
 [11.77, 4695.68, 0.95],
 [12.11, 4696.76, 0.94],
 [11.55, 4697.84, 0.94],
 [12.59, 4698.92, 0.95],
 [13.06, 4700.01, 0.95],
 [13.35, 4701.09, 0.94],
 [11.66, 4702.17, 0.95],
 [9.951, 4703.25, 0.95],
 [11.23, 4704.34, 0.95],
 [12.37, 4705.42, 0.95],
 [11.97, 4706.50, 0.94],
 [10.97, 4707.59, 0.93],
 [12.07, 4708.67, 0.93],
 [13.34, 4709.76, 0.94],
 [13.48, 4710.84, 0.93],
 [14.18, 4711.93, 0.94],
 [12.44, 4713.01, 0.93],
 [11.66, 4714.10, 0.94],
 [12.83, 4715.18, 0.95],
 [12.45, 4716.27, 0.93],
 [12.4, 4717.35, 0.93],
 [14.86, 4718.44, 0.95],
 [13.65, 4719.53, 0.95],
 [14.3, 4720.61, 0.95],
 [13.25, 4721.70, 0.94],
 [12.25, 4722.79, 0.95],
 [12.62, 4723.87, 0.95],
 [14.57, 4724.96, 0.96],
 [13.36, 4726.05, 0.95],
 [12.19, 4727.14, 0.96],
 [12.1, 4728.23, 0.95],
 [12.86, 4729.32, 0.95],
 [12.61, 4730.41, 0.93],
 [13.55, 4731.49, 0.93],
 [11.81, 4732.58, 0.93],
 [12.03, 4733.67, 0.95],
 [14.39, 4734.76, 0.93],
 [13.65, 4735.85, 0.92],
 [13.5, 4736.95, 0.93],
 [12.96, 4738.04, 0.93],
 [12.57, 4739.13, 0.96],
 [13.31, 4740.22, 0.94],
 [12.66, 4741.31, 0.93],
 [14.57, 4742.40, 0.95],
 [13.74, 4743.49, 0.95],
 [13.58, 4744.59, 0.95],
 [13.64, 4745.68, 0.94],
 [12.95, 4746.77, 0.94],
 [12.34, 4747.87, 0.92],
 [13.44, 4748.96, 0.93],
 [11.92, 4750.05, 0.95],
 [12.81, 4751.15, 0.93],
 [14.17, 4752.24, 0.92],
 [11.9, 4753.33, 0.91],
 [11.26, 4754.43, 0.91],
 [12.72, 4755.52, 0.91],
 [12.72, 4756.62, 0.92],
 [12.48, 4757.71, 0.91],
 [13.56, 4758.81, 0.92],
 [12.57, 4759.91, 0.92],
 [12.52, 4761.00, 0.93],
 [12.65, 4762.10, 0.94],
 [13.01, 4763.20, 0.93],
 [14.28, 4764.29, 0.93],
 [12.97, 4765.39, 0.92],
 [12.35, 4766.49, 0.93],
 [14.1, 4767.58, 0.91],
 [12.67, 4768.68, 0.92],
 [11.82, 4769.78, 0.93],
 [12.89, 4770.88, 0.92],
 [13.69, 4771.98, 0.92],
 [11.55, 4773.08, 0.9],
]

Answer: 0.80 angstrom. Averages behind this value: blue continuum 12.8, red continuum 12.6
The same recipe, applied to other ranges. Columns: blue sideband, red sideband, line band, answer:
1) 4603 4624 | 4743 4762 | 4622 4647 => 1.0 angstrom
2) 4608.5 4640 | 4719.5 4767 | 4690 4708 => 1.3 angstrom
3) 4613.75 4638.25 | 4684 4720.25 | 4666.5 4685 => 0.1 angstrom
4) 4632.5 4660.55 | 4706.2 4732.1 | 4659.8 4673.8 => 0.0 angstrom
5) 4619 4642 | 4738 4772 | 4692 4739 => 0.5 angstrom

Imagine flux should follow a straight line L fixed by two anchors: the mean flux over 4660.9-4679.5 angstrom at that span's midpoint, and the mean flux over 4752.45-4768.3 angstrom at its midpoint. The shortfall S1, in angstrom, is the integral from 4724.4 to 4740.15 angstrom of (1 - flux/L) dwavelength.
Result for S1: -0.3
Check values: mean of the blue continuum 12.7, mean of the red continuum 12.8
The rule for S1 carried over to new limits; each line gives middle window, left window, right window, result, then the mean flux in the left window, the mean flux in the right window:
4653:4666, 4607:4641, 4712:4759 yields 0.27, 12.8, 13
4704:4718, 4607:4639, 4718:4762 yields 0.59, 12.9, 13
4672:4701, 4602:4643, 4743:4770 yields 0.87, 12.8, 12.9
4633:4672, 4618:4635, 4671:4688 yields -0.53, 12.6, 12.5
